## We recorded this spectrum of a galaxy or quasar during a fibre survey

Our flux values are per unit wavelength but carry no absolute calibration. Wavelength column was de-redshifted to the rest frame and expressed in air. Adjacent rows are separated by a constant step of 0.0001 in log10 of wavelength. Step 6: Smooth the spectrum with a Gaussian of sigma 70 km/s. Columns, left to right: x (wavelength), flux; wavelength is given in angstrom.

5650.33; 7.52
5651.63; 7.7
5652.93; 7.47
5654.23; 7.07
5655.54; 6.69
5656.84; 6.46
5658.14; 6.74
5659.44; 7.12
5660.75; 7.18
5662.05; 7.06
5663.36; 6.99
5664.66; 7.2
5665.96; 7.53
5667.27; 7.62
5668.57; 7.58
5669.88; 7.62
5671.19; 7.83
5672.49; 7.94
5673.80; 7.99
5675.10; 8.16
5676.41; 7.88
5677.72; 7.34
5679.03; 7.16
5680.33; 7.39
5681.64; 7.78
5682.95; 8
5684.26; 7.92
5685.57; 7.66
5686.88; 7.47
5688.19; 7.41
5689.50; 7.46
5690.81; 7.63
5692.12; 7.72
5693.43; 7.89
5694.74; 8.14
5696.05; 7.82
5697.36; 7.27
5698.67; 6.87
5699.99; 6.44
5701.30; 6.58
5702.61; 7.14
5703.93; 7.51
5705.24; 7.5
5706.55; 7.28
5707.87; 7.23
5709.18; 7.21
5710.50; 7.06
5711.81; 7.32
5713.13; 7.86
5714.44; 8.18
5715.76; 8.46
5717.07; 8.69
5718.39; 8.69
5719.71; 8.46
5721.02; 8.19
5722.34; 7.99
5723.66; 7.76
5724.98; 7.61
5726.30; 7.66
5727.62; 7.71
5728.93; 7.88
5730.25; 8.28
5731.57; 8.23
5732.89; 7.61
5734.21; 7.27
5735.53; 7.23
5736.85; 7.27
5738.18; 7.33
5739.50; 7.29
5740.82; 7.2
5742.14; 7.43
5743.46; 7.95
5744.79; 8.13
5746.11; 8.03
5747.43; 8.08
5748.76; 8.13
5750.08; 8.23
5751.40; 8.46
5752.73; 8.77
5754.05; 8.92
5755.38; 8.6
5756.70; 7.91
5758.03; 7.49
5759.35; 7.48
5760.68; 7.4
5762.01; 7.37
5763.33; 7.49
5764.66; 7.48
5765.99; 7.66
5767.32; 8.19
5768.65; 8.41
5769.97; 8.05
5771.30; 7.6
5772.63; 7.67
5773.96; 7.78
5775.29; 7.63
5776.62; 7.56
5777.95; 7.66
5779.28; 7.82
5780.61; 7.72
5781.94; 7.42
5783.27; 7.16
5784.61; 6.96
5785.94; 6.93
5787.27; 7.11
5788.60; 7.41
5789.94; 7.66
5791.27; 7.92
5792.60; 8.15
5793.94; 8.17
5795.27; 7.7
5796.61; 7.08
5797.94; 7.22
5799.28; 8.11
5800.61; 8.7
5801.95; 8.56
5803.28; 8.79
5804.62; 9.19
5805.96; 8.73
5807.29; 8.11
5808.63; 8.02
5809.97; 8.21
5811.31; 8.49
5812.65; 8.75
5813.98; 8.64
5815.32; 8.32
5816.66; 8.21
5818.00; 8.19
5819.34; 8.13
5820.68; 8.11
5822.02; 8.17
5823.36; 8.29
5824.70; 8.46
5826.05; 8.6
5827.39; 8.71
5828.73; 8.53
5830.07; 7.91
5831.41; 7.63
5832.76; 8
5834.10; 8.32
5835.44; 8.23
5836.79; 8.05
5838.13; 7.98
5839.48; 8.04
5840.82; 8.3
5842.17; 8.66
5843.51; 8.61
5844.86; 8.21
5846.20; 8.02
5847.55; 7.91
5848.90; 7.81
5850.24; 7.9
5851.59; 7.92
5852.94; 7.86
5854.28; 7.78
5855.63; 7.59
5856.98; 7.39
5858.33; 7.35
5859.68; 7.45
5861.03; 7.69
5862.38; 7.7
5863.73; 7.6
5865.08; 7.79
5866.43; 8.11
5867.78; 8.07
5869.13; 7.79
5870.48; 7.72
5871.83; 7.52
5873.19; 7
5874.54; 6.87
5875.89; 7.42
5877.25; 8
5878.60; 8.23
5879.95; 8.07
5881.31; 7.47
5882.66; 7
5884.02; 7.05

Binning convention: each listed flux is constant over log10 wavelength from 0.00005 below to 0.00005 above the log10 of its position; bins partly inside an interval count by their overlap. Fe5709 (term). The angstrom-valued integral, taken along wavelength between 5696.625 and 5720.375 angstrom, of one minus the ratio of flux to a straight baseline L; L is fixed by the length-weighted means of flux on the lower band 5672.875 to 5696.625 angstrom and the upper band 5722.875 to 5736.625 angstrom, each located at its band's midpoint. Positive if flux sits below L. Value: 0.5 angstrom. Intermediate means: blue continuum 7.71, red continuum 7.71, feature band 7.55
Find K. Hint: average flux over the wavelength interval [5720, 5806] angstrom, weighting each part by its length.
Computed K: 7.82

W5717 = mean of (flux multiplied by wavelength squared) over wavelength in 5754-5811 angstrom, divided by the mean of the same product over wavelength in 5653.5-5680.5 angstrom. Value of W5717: 1.11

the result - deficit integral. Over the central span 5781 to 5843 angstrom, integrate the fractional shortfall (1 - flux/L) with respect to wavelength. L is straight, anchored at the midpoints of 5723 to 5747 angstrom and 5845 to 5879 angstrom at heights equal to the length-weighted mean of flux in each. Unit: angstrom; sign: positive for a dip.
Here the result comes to -3.2 angstrom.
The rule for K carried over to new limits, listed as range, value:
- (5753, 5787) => 7.7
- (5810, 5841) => 8.26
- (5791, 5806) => 8.18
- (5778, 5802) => 7.63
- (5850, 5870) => 7.73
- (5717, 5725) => 8.2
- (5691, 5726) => 7.65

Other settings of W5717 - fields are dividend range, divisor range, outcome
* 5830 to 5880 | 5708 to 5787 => 1.05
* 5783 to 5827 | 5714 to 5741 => 1.06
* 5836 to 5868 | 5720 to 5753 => 1.05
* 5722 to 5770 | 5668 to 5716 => 1.06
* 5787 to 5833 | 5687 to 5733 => 1.10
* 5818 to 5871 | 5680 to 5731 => 1.10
